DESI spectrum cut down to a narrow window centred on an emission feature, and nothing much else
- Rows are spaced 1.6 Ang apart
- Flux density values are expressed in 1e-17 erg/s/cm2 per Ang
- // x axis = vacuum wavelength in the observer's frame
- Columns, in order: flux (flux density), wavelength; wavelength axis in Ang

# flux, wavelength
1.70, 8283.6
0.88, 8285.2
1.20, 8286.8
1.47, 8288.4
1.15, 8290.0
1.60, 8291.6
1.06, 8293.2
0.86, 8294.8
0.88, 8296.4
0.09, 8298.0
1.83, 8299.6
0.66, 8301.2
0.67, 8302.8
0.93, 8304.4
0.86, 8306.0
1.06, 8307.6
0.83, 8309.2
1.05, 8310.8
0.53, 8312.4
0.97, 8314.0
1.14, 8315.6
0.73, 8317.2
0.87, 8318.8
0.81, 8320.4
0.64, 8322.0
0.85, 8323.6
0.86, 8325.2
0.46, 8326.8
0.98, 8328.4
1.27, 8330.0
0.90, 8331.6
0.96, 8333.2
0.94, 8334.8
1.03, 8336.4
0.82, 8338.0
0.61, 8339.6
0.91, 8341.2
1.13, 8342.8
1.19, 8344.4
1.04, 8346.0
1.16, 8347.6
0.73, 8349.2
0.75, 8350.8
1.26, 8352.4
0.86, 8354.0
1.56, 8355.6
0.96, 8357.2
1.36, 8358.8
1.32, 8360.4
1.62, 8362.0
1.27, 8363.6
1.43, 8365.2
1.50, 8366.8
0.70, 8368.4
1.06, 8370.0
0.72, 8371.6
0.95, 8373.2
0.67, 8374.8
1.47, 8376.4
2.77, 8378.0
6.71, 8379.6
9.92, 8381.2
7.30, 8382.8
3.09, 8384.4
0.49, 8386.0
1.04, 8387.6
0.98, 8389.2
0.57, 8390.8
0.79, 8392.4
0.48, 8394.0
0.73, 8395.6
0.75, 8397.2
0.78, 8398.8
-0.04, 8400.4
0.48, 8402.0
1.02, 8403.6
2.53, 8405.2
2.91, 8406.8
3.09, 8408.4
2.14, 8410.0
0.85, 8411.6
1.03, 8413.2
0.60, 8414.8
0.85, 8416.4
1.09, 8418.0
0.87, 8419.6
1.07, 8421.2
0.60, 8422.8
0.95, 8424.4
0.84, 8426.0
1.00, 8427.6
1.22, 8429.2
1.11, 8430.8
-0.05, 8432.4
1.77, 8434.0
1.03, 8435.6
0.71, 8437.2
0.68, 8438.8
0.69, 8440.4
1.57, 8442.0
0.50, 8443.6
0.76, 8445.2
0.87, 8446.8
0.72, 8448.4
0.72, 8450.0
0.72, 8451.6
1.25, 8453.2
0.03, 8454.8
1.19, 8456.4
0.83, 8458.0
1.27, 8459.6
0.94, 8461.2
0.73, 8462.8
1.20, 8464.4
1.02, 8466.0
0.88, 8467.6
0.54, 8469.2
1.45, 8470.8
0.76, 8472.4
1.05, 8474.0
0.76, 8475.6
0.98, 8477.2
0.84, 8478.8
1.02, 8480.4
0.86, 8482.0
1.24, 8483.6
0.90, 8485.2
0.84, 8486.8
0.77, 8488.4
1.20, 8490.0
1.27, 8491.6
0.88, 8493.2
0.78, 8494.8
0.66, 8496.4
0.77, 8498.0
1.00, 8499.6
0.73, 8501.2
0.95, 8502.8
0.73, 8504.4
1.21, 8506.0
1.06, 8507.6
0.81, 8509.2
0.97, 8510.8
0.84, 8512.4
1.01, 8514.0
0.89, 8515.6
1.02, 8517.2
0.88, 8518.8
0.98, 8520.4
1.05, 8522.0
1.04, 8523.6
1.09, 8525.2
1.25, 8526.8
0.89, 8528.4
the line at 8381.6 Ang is Halpha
